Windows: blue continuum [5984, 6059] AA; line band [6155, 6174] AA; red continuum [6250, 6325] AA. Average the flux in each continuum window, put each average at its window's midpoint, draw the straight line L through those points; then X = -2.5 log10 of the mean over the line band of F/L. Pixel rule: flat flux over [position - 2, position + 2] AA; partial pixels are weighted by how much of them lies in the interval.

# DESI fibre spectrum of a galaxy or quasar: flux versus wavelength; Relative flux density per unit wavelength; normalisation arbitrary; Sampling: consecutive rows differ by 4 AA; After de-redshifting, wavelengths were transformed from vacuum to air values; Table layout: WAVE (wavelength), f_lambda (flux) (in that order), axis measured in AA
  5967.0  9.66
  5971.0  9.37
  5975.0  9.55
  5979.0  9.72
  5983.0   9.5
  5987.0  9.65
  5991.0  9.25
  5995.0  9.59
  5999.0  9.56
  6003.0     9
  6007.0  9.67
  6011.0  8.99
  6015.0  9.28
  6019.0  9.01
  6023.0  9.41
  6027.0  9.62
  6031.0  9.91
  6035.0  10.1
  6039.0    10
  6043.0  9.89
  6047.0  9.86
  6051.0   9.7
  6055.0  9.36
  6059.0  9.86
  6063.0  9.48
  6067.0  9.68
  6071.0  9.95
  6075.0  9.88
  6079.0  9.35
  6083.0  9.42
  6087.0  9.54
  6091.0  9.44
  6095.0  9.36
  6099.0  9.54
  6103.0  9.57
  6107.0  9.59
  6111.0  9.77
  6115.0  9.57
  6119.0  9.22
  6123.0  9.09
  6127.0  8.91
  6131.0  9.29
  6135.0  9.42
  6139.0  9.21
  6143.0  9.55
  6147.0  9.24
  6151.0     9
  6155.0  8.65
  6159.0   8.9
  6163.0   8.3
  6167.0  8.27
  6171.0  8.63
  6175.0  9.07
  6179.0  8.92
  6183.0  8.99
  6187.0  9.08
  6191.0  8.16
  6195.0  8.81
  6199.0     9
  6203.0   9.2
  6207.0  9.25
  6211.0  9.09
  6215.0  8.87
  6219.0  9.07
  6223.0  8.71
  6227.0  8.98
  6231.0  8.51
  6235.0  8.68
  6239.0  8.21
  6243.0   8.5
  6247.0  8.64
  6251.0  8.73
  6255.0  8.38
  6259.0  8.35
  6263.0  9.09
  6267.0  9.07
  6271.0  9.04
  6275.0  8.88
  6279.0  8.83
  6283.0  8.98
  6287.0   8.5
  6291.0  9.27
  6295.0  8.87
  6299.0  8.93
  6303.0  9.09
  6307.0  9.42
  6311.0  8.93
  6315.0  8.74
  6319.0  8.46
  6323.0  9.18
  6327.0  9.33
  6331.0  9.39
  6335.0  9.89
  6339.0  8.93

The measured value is 0.08 mag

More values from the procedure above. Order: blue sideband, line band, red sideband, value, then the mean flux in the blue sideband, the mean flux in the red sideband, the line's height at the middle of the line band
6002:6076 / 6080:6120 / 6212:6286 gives -0.02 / 9.62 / 8.75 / 9.37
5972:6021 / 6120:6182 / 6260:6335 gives 0.03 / 9.4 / 9.02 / 9.2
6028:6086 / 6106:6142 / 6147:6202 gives -0.02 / 9.74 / 8.78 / 9.19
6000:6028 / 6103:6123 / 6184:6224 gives -0.05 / 9.28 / 8.93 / 9.1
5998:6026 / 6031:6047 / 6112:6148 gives -0.08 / 9.28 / 9.29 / 9.28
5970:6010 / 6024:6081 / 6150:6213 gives -0.06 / 9.48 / 8.83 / 9.27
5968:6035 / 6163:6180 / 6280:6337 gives 0.07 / 9.47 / 9.07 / 9.24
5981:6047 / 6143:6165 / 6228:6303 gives 0.03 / 9.54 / 8.76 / 9.1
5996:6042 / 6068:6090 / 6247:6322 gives -0.03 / 9.51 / 8.86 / 9.37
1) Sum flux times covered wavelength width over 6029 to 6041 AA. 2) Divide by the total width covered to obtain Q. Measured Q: 10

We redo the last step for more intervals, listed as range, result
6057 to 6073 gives 9.74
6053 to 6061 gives 9.61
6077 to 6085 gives 9.38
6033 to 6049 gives 9.96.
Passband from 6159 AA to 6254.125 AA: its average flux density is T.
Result 8.77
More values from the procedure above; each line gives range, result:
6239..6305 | 8.8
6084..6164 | 9.27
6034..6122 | 9.63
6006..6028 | 9.3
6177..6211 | 8.94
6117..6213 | 8.97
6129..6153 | 9.29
